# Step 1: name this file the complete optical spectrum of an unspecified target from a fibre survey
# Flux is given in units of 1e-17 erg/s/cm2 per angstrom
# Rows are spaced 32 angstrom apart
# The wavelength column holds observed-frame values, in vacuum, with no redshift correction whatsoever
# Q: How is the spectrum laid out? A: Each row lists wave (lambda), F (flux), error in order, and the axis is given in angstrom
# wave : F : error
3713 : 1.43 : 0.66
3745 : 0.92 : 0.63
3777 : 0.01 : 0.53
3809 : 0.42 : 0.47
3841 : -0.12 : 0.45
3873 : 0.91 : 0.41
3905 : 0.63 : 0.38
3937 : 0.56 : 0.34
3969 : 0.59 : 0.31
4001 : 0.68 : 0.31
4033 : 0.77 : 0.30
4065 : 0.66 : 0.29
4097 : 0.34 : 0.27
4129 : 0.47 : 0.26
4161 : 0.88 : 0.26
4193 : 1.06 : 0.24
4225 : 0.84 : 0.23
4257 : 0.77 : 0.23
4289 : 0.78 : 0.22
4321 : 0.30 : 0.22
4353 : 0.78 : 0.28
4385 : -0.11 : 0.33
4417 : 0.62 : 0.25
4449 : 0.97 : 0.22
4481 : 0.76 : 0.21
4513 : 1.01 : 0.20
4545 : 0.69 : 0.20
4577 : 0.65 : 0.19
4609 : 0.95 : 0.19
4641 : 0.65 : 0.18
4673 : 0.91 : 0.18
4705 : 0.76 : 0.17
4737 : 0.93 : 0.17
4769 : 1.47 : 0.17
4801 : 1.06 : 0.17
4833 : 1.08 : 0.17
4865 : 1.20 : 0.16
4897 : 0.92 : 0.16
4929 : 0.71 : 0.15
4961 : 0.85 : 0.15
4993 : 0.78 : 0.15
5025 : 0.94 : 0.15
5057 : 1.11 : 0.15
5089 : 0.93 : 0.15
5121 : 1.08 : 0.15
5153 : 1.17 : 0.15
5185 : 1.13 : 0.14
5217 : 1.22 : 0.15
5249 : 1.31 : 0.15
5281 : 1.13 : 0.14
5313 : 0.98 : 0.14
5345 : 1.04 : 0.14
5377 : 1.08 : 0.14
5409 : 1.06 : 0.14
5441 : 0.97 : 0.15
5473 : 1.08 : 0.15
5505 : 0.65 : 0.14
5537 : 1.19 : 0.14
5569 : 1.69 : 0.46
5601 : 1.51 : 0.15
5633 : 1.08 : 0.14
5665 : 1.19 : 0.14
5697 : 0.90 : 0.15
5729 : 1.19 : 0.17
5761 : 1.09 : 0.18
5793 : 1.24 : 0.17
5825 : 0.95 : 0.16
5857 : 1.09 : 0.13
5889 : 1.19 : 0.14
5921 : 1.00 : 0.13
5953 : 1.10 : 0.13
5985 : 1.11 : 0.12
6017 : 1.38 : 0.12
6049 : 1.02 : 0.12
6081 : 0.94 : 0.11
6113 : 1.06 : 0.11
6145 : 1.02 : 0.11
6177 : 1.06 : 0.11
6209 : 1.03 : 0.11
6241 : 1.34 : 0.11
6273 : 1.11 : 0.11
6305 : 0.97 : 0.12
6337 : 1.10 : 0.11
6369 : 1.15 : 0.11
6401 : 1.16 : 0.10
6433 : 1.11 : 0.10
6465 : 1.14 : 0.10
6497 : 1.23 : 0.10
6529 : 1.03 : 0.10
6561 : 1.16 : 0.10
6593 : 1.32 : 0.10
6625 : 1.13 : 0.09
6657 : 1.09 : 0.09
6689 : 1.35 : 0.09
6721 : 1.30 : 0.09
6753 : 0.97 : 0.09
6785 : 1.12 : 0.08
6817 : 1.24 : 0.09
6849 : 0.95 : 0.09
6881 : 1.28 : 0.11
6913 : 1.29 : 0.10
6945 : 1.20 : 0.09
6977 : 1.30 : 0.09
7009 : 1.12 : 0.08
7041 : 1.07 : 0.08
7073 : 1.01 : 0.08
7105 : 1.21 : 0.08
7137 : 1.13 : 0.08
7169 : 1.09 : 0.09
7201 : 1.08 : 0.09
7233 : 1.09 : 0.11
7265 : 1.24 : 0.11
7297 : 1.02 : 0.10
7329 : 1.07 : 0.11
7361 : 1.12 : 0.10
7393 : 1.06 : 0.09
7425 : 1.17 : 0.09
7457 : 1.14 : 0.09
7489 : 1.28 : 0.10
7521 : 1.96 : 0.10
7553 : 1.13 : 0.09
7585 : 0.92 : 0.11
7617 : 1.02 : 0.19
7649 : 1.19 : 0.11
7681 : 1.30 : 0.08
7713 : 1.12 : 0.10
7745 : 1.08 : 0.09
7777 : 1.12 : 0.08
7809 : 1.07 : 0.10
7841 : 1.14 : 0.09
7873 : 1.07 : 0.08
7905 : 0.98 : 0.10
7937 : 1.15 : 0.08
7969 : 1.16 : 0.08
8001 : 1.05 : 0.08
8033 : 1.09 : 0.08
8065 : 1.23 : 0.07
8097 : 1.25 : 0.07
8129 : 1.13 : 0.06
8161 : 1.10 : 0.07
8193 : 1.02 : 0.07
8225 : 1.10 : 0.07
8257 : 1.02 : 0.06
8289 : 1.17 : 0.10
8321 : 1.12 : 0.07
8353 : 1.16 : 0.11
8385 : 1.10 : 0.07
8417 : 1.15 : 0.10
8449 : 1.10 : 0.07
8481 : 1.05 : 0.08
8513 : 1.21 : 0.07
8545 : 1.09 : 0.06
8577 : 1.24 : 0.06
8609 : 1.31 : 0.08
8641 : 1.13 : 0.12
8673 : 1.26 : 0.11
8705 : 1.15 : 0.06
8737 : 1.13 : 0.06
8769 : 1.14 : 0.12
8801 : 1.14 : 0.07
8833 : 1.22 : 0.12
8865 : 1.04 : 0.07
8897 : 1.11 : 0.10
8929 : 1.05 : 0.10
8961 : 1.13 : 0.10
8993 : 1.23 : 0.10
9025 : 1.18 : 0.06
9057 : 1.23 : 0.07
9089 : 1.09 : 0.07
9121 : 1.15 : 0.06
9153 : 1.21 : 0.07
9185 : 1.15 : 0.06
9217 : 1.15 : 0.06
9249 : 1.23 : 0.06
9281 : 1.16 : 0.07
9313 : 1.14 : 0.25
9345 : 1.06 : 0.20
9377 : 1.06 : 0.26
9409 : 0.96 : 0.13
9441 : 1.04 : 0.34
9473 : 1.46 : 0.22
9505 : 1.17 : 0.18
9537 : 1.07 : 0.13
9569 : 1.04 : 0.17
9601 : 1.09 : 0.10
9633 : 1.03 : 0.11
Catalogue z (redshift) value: 0.144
